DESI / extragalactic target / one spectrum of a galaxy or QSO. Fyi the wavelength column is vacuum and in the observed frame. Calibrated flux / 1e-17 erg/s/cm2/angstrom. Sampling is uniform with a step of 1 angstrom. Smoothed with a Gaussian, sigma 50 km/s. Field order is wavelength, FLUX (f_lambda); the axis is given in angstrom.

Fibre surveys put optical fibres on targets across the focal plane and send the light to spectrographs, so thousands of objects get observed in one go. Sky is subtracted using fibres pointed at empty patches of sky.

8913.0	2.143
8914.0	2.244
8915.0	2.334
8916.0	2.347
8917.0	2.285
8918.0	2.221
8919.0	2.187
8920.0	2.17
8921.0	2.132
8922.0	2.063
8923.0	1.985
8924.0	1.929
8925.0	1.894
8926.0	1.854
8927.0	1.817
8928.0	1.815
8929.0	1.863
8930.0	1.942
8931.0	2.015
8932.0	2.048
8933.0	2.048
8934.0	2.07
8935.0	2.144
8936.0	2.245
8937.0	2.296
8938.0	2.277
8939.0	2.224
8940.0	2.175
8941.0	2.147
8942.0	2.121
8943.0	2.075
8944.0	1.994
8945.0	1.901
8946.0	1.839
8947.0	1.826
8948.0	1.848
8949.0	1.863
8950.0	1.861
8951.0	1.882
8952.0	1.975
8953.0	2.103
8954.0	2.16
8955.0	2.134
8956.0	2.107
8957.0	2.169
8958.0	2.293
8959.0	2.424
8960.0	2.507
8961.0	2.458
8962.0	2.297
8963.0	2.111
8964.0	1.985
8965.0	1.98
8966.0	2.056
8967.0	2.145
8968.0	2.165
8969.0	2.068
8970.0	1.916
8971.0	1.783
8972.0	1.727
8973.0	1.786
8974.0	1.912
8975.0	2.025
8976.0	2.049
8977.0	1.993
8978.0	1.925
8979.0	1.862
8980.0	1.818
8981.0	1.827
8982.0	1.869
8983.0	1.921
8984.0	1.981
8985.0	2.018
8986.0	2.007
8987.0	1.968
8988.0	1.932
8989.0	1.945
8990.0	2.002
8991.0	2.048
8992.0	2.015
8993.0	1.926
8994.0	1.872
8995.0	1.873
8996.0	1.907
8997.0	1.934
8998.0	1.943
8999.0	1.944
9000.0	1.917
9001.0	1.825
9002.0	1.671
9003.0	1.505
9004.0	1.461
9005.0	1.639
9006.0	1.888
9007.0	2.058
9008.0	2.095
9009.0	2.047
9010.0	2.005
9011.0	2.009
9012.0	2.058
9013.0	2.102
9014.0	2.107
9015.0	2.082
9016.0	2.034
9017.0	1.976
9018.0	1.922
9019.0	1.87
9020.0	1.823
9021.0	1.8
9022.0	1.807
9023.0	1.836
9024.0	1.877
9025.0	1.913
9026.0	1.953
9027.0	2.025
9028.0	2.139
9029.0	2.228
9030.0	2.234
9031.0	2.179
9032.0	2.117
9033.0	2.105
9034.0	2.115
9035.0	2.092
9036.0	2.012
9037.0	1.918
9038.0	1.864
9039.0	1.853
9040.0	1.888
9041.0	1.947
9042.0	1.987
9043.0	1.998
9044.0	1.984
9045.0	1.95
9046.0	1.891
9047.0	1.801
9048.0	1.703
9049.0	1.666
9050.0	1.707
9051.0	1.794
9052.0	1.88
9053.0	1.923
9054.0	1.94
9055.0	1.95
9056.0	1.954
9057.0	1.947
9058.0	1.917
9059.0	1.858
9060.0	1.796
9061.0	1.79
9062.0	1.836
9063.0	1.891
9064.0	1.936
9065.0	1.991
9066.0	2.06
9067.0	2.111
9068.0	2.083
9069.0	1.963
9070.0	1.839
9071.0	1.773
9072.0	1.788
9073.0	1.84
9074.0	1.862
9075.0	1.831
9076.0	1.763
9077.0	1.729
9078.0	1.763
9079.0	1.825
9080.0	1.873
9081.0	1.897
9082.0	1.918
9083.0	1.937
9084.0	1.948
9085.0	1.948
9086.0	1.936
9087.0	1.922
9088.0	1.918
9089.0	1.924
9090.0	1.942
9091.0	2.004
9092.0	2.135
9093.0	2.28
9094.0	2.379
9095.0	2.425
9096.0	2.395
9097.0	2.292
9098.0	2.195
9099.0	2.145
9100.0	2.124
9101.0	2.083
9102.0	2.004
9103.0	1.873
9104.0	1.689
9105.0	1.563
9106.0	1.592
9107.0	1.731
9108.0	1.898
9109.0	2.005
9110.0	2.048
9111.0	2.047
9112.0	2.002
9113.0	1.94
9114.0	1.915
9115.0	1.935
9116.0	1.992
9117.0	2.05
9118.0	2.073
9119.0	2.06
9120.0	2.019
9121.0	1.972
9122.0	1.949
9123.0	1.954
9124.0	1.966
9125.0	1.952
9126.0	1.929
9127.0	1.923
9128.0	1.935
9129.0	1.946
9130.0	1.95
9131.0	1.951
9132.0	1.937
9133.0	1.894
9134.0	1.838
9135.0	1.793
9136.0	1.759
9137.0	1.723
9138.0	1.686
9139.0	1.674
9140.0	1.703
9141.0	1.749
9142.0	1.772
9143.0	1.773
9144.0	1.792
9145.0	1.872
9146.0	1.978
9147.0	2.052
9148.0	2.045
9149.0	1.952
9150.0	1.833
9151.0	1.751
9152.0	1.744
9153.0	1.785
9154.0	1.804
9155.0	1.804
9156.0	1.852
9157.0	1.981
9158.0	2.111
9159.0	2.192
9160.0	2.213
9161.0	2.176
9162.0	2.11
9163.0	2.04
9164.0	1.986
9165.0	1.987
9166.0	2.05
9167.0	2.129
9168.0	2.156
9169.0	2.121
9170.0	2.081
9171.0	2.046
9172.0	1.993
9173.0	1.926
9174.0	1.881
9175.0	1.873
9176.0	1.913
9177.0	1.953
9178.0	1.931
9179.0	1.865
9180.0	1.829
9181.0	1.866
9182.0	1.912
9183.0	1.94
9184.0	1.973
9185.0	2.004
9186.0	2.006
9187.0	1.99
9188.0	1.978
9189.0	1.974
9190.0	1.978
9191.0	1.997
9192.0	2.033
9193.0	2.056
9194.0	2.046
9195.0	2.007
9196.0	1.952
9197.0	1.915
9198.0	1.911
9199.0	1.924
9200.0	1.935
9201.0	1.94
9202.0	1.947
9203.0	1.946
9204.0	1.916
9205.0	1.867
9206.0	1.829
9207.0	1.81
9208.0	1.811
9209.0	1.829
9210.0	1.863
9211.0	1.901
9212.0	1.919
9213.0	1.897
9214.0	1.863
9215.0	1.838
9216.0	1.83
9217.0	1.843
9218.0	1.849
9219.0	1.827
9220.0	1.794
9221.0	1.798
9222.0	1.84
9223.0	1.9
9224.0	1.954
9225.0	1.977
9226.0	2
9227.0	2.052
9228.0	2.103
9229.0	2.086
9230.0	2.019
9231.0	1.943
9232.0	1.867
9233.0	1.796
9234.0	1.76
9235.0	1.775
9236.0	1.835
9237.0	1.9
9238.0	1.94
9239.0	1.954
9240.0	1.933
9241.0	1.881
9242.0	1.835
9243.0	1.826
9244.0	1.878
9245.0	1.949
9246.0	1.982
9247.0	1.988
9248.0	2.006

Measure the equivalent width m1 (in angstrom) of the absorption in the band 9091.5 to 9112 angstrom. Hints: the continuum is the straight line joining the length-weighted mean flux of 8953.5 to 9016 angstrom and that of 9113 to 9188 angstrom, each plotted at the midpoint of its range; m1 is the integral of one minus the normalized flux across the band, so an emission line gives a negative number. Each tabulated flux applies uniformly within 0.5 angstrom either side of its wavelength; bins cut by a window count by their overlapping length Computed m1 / -0.97 angstrom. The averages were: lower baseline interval 1.99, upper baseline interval 1.94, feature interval 2.04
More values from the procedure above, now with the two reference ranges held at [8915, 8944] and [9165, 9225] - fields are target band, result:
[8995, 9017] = 1.37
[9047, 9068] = 1.33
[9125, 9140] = 0.90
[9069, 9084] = 1.22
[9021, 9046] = 0.40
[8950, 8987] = 0.52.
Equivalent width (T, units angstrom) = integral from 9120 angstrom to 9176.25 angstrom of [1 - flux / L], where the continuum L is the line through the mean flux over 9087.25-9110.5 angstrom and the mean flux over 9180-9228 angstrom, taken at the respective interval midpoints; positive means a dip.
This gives 1.4 angstrom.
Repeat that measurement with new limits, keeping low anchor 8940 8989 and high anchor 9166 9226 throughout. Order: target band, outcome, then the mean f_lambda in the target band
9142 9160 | 0.4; 1.91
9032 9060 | 1.0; 1.91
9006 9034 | -0.2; 2.01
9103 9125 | 0.4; 1.92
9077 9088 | 0.5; 1.89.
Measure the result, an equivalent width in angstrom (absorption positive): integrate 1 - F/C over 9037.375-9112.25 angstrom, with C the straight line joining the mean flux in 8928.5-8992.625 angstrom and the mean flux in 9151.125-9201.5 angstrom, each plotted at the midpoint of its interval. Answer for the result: 2.64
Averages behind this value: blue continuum 2.03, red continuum 1.98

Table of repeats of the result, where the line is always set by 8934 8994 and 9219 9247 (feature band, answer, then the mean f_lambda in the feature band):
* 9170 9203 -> -0.4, 1.95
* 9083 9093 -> 0.0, 1.98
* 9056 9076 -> 0.9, 1.9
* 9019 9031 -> 0.2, 1.97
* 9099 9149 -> 1.5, 1.9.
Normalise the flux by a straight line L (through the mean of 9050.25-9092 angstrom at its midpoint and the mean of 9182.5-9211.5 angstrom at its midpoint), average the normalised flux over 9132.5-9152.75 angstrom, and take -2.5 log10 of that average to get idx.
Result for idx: 0.06 mag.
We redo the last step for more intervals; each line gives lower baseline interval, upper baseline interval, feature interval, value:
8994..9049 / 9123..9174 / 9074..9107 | -0.02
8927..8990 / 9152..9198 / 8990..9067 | 0.05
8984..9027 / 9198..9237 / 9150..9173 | -0.06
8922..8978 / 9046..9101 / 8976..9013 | 0.05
